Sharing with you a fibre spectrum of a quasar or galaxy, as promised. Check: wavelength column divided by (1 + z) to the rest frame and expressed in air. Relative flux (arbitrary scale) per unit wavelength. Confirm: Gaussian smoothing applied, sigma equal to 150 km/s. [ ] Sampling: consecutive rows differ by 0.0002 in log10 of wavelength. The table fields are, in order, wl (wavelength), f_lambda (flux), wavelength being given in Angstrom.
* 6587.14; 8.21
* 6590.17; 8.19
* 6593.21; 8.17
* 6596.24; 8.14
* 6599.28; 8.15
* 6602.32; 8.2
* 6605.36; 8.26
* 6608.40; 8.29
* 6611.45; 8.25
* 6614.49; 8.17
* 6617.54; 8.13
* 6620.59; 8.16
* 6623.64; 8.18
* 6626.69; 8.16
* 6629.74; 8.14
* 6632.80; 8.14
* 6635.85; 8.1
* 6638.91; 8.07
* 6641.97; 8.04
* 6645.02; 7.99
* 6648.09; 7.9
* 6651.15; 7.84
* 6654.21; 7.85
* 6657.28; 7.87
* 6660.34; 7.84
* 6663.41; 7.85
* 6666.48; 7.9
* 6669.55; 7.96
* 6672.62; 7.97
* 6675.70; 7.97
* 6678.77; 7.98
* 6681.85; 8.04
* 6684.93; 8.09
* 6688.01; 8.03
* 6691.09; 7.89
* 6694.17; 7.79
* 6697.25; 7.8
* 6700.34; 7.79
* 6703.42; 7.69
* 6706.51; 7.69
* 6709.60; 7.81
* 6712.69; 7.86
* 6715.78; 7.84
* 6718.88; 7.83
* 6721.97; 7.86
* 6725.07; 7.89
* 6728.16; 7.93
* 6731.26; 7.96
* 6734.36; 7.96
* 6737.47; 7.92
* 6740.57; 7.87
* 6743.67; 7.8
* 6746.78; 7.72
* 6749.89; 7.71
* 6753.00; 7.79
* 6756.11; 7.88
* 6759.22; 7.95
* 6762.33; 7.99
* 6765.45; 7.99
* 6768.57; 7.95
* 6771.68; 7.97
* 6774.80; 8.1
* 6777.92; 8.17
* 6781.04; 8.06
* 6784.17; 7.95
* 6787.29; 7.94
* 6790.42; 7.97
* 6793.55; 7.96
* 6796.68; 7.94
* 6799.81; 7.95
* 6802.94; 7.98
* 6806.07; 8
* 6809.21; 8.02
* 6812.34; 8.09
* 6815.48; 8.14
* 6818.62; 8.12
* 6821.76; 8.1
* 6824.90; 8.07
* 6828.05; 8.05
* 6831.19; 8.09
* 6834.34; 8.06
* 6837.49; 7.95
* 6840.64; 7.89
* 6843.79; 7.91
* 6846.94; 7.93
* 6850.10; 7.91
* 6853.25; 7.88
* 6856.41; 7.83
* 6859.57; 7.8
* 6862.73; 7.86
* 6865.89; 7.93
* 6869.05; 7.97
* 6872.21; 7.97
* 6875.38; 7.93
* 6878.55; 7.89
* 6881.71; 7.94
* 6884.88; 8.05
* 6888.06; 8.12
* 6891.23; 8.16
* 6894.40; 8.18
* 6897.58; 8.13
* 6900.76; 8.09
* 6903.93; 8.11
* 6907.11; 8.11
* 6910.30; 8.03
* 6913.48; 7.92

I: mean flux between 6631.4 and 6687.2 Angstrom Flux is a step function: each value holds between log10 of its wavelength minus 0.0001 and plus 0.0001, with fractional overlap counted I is 7.97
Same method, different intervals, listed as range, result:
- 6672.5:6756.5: 7.87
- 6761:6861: 7.99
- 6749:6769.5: 7.9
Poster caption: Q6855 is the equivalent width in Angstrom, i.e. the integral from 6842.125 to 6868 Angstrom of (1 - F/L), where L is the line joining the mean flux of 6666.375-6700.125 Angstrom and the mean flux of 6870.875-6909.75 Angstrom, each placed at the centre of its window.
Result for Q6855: 0.5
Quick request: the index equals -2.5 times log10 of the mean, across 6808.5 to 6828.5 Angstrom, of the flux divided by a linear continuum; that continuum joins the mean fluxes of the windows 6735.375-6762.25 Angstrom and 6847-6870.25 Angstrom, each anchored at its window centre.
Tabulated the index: -0.03 mag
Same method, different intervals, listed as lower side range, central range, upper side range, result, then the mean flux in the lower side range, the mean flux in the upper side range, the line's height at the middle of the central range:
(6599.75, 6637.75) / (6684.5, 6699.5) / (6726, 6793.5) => 0.02 mag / 8.18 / 7.93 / 8.05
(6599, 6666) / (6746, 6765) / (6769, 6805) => 0.02 mag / 8.07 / 8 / 8.01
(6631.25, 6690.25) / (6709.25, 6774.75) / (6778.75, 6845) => 0.01 mag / 7.97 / 8.01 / 7.99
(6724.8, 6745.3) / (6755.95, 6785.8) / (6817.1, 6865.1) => -0.01 mag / 7.91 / 7.96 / 7.92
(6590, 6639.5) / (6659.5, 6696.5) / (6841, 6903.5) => 0.02 mag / 8.17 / 7.97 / 8.12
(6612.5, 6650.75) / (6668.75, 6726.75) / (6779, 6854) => 0.02 mag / 8.09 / 8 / 8.06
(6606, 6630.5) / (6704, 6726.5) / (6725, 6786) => 0.03 mag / 8.19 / 7.93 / 8.01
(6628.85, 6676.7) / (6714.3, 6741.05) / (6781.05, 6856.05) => 0.01 mag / 7.96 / 7.99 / 7.98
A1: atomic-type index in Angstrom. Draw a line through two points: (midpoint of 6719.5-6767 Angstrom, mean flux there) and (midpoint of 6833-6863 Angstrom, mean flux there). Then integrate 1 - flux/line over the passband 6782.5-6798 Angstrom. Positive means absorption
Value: -0.12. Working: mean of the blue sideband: 7.88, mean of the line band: 7.95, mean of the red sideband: 7.9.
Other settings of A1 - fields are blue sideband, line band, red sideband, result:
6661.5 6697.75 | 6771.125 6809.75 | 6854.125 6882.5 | -0.4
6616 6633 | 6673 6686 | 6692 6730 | -0.1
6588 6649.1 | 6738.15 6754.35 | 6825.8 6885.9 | 0.5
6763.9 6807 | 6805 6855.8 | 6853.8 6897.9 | -0.2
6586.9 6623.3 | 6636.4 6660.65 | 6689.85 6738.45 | 0.4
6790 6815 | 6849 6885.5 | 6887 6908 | 0.8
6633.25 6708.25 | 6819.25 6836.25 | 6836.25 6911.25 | -0.2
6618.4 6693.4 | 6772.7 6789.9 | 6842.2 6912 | -0.1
